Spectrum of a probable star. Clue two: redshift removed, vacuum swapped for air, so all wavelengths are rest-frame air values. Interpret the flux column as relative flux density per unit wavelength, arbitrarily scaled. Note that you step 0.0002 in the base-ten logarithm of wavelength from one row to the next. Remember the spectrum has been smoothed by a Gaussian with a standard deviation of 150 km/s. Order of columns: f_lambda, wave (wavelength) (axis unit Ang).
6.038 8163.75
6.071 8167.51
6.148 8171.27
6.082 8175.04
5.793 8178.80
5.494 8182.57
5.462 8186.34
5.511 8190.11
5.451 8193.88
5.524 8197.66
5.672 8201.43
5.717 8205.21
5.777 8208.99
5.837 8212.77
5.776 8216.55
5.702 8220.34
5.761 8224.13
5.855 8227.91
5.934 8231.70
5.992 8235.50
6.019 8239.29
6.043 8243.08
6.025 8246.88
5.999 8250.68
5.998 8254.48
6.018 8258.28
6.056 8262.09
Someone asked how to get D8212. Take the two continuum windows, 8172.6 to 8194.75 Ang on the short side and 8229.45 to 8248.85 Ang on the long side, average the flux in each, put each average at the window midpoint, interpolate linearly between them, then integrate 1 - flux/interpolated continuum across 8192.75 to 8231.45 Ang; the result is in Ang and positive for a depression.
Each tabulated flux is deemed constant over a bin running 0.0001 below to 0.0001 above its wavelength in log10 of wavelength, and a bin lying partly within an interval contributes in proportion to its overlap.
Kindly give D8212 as 0.7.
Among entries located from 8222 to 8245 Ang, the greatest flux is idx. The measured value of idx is 6.043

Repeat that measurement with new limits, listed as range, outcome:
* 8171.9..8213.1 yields 6.082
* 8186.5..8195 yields 5.511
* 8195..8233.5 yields 5.934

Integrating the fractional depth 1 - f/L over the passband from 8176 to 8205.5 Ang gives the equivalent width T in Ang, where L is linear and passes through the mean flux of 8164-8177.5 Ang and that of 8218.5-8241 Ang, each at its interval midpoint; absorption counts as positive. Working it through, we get 2.09 Ang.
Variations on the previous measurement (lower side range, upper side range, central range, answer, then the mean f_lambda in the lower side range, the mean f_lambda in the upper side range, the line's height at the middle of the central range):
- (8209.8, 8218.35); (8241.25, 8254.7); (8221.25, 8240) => 0.0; 5.81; 6.02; 5.91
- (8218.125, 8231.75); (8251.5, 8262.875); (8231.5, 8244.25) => -0.3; 5.8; 6.02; 5.88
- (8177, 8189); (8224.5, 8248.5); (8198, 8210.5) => 0.1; 5.58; 5.97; 5.73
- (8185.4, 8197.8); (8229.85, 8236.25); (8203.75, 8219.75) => -0.2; 5.48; 5.95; 5.71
